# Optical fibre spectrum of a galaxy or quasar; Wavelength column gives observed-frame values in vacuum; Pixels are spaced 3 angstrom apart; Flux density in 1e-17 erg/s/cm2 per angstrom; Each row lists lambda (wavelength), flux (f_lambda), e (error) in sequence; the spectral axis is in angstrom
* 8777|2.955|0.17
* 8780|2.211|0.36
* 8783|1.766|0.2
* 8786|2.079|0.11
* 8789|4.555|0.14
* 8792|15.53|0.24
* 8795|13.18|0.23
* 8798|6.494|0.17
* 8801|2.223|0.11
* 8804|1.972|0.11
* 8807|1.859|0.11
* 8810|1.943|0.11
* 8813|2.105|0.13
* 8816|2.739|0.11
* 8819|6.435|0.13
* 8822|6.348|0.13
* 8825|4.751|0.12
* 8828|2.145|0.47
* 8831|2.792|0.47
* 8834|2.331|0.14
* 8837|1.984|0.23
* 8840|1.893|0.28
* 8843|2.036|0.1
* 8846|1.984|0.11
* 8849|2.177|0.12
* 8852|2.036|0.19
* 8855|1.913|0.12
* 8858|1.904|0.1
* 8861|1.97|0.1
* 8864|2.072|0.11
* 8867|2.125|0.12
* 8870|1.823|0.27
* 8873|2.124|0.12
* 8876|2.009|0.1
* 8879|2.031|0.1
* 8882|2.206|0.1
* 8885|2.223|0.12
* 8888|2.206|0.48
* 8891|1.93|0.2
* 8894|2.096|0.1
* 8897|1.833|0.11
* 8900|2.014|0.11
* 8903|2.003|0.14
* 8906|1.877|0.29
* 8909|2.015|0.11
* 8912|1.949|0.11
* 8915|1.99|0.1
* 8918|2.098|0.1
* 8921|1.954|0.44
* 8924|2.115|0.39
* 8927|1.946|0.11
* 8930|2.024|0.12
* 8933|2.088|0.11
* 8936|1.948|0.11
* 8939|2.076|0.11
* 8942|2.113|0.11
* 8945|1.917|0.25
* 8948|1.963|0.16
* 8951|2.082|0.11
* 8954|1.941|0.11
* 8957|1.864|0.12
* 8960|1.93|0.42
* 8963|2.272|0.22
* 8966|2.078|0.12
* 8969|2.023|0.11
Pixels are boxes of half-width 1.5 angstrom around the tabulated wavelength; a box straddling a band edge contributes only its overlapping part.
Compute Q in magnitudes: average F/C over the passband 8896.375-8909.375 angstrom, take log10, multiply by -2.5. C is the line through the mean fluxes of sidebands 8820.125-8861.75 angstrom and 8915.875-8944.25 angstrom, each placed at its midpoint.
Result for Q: 0.14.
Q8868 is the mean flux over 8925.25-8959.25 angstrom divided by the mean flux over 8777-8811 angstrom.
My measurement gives 0.41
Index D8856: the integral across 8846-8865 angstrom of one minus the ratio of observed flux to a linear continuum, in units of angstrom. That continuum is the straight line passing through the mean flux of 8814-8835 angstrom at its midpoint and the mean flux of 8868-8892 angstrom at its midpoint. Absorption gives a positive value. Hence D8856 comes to 5.8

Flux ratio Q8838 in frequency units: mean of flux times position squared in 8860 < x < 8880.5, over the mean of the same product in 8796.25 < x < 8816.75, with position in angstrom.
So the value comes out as 0.7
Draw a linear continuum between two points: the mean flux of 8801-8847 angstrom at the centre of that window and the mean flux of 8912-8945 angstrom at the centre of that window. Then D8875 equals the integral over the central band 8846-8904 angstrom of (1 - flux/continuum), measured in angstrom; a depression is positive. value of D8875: 9.9 angstrom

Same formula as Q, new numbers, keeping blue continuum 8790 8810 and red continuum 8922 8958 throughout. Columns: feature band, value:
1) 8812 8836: 0.47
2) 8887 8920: 0.49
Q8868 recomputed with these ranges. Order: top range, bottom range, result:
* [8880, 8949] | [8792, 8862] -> 0.57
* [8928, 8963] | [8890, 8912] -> 1.02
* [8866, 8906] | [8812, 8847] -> 0.65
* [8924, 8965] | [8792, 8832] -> 0.43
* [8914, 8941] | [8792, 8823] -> 0.40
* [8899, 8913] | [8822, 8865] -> 0.81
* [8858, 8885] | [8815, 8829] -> 0.44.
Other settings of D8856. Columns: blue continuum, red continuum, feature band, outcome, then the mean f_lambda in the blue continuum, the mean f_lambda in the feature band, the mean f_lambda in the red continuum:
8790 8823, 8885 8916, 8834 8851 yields 8.64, 5.5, 2.04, 2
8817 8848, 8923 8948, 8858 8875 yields 4.95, 3.24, 2.01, 2.02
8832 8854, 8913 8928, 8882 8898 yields -0.28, 2.08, 2.08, 2.02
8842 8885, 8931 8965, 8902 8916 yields 0.43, 2.04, 1.96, 2.02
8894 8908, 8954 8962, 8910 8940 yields -1.17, 1.95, 2.02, 1.93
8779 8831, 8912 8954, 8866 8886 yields 6.84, 4.58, 2.07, 2.02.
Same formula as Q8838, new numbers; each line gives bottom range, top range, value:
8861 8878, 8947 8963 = 1.00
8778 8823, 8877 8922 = 0.44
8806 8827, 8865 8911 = 0.55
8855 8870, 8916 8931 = 1.03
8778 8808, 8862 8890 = 0.41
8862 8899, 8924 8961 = 0.99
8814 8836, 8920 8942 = 0.54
